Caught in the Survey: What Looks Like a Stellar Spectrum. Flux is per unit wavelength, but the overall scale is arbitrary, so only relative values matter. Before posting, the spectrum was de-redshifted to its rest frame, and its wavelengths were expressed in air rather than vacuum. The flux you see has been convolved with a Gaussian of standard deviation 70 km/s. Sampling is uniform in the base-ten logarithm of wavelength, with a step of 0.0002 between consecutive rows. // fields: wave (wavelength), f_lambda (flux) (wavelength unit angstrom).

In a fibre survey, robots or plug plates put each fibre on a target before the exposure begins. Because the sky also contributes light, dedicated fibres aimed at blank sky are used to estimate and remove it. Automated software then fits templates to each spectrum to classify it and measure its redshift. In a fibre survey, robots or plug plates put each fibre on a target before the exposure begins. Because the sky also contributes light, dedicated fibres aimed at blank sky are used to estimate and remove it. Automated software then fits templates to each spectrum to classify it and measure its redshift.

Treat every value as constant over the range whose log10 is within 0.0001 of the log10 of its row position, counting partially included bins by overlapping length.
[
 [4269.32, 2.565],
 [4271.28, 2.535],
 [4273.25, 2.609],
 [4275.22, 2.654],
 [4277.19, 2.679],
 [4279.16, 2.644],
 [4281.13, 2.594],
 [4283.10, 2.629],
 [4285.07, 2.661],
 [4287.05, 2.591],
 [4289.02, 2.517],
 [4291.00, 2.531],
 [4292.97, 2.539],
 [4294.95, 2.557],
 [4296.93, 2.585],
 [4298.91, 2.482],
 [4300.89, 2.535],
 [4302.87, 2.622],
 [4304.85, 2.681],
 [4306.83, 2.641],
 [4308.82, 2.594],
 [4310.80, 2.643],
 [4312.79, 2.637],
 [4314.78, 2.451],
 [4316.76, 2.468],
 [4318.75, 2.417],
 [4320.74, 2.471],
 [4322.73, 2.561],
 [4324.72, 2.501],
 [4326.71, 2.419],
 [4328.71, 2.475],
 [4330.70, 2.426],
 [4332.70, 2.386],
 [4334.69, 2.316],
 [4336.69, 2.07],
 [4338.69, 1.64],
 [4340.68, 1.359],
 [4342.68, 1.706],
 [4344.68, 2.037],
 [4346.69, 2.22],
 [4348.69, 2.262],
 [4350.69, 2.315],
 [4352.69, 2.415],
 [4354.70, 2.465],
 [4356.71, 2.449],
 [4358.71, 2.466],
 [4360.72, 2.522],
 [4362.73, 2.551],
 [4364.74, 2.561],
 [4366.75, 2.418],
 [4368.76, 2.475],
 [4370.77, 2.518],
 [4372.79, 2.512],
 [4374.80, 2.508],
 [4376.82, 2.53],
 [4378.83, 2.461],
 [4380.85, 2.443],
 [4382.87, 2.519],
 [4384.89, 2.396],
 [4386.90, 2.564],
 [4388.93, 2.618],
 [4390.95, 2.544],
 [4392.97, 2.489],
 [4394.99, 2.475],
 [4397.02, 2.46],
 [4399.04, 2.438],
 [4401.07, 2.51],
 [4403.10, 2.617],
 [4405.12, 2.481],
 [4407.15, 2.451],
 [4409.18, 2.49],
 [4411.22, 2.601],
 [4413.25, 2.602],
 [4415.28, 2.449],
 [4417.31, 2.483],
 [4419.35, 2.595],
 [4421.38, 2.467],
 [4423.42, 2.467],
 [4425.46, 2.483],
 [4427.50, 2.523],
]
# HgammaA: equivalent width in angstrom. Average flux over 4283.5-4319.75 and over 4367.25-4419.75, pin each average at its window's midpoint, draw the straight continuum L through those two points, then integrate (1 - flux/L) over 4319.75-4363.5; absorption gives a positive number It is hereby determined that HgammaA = 4.6 angstrom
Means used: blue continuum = 2.57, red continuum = 2.51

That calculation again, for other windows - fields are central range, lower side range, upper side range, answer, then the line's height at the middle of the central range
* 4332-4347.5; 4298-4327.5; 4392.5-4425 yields 3.5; 2.53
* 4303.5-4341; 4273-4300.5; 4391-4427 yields 2.5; 2.56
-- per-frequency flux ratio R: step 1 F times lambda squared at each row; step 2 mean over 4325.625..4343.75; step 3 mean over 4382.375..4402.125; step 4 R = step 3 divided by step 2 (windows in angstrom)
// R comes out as 1.23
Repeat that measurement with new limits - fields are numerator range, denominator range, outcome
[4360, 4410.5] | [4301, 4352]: 1.10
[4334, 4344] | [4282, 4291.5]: 0.72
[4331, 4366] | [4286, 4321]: 0.89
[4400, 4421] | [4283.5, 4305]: 1.04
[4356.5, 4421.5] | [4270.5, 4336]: 1.03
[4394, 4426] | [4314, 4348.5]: 1.16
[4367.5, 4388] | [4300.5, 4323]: 1.00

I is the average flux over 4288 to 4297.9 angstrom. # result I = 2.55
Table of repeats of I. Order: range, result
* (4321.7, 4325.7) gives 2.53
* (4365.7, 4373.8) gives 2.48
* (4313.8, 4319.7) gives 2.45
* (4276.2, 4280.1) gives 2.66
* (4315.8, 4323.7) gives 2.48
